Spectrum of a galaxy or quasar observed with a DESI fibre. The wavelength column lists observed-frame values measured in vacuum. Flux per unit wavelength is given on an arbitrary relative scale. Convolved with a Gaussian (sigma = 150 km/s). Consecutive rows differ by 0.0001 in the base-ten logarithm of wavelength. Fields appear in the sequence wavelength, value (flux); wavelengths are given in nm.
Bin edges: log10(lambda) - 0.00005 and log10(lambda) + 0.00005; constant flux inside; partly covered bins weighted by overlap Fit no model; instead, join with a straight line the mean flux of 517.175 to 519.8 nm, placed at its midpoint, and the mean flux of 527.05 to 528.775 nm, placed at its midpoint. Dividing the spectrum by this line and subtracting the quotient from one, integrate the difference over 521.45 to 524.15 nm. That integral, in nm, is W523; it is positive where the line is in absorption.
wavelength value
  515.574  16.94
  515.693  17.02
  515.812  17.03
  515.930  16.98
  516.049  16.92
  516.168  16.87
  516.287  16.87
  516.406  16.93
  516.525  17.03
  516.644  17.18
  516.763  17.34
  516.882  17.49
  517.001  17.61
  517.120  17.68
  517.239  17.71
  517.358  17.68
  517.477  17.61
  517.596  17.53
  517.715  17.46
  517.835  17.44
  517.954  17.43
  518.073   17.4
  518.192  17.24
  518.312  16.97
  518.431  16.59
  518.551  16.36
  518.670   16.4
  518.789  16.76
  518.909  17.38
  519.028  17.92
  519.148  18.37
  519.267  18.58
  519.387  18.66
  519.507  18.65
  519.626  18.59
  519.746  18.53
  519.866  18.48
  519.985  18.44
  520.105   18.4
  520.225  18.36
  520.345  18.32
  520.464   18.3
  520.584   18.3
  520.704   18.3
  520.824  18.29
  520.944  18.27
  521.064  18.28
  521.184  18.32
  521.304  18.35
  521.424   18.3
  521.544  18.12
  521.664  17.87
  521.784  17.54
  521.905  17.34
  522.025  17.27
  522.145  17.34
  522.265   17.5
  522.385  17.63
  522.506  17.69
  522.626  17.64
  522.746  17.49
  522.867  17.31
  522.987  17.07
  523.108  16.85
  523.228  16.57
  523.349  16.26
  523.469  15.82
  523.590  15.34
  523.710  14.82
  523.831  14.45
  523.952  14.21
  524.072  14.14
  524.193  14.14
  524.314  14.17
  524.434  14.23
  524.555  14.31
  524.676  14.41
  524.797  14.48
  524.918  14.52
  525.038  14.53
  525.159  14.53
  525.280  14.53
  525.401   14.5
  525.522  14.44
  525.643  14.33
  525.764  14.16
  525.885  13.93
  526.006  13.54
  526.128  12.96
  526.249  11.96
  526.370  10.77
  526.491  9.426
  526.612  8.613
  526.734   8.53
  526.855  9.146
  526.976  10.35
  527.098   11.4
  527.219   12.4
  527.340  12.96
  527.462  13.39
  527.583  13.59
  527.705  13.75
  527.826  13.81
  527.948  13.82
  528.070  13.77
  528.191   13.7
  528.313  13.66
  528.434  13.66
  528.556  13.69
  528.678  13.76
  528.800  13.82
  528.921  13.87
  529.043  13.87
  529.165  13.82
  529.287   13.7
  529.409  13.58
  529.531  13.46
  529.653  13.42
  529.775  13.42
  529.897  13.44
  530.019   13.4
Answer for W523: -0.16 nm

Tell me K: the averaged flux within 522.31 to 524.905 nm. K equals 15.7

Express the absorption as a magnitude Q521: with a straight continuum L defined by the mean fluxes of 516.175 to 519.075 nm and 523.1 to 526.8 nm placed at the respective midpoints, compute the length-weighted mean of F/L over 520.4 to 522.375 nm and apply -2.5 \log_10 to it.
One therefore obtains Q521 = -0.163 mag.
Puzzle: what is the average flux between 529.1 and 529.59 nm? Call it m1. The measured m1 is 13.6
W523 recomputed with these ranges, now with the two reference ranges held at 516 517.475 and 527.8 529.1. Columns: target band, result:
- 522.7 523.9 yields -0.066 nm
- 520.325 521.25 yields -0.128 nm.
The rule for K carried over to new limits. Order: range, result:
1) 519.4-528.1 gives 15.4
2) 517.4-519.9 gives 17.6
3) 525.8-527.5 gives 11.4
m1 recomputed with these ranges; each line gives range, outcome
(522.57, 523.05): 17.4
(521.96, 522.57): 17.5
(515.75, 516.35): 16.9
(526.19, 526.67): 10.2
